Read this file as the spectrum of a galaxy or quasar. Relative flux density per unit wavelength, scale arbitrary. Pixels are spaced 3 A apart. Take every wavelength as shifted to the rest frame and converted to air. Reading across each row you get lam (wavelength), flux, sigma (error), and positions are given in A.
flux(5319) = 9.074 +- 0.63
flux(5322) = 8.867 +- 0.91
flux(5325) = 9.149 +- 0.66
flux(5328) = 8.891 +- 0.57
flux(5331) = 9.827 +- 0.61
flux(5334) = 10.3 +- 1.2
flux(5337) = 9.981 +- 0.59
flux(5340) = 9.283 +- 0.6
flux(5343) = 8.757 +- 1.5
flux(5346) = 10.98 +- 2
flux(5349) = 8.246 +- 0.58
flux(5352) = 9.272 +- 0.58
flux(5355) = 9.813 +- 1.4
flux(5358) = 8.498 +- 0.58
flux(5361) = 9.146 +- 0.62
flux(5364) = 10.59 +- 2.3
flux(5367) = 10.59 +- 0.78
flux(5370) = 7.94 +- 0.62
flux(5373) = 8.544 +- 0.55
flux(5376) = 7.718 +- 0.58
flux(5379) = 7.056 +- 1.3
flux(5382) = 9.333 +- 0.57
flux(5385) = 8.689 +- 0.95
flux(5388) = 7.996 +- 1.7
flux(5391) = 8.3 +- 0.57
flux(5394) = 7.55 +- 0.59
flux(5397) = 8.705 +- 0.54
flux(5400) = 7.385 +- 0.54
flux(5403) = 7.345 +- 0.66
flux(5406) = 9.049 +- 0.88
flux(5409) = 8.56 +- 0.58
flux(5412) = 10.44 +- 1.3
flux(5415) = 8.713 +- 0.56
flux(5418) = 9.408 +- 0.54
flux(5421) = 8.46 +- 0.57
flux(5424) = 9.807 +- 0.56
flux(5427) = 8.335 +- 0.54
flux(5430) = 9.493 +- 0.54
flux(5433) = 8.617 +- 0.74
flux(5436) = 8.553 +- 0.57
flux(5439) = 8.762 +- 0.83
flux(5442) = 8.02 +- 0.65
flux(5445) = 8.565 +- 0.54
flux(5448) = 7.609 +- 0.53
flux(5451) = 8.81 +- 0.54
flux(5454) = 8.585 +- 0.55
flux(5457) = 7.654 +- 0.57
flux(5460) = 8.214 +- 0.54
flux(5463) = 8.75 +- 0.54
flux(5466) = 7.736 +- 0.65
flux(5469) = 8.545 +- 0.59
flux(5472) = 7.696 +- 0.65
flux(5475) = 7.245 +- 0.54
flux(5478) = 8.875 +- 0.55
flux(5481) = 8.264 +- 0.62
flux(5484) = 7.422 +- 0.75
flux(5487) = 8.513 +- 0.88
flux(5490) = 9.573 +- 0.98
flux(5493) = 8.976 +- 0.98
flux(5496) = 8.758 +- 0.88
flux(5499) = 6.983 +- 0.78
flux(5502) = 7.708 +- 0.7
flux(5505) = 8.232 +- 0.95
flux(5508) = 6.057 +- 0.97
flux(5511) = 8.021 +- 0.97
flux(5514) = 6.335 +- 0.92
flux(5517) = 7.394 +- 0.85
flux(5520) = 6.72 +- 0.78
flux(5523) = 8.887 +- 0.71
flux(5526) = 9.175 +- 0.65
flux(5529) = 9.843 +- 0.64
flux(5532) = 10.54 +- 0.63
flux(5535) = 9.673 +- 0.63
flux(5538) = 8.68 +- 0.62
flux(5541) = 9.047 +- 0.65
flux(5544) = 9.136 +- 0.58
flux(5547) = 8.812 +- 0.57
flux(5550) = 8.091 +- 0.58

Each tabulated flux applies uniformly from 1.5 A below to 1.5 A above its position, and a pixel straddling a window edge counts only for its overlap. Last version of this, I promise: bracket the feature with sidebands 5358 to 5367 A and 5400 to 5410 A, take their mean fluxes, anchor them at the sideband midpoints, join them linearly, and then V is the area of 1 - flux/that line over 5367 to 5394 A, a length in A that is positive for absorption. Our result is 2.3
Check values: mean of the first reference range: 9.76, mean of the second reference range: 8.17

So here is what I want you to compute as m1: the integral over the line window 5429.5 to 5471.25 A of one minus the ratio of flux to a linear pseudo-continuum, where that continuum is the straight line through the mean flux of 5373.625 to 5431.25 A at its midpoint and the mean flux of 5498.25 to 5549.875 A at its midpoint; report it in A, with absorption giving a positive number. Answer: 0.4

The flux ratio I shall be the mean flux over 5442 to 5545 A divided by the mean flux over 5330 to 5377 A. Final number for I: 0.89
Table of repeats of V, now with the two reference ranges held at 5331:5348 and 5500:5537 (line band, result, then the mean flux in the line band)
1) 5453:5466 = 0.8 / 8.22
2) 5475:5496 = 0.0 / 8.52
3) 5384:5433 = 2.9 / 8.64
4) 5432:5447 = 0.7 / 8.47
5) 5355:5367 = 0.0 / 9.61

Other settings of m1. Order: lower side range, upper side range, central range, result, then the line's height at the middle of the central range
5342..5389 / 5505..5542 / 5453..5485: 1.8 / 8.56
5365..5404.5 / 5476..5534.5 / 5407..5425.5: -2.2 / 8.26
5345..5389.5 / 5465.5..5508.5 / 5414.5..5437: -1.1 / 8.52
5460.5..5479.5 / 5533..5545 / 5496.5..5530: 4.0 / 8.8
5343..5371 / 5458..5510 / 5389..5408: 2.0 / 9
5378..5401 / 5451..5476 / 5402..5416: -1.2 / 8.15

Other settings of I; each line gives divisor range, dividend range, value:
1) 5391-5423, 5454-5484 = 0.95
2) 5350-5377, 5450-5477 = 0.89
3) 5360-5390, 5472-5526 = 0.90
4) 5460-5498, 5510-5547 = 1.04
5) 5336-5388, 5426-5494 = 0.93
